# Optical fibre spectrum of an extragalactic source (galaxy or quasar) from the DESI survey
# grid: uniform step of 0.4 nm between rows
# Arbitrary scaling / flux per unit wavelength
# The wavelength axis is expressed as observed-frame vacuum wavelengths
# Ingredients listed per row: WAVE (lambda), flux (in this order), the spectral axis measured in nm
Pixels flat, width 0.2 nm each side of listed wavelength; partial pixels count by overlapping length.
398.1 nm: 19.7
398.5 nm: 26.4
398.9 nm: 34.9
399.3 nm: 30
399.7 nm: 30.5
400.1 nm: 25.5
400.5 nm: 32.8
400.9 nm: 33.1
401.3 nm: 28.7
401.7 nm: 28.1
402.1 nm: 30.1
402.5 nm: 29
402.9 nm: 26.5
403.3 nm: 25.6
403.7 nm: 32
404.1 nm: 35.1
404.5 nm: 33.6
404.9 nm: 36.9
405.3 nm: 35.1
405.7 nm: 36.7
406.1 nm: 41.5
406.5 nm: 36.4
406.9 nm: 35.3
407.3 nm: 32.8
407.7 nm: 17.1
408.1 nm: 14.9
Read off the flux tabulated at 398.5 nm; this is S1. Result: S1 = 26.4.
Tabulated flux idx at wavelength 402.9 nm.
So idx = 26.5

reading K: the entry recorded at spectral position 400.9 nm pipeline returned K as 33.1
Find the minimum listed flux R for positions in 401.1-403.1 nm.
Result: 26.5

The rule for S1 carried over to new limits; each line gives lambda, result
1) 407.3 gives 32.8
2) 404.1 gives 35.1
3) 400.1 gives 25.5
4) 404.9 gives 36.9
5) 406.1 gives 41.5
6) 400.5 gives 32.8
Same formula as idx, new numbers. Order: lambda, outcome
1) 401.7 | 28.1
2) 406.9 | 35.3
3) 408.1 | 14.9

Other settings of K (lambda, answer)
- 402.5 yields 29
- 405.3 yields 35.1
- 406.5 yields 36.4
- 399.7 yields 30.5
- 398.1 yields 19.7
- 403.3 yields 25.6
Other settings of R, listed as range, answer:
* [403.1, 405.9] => 25.6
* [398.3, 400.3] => 25.5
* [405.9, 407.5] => 32.8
